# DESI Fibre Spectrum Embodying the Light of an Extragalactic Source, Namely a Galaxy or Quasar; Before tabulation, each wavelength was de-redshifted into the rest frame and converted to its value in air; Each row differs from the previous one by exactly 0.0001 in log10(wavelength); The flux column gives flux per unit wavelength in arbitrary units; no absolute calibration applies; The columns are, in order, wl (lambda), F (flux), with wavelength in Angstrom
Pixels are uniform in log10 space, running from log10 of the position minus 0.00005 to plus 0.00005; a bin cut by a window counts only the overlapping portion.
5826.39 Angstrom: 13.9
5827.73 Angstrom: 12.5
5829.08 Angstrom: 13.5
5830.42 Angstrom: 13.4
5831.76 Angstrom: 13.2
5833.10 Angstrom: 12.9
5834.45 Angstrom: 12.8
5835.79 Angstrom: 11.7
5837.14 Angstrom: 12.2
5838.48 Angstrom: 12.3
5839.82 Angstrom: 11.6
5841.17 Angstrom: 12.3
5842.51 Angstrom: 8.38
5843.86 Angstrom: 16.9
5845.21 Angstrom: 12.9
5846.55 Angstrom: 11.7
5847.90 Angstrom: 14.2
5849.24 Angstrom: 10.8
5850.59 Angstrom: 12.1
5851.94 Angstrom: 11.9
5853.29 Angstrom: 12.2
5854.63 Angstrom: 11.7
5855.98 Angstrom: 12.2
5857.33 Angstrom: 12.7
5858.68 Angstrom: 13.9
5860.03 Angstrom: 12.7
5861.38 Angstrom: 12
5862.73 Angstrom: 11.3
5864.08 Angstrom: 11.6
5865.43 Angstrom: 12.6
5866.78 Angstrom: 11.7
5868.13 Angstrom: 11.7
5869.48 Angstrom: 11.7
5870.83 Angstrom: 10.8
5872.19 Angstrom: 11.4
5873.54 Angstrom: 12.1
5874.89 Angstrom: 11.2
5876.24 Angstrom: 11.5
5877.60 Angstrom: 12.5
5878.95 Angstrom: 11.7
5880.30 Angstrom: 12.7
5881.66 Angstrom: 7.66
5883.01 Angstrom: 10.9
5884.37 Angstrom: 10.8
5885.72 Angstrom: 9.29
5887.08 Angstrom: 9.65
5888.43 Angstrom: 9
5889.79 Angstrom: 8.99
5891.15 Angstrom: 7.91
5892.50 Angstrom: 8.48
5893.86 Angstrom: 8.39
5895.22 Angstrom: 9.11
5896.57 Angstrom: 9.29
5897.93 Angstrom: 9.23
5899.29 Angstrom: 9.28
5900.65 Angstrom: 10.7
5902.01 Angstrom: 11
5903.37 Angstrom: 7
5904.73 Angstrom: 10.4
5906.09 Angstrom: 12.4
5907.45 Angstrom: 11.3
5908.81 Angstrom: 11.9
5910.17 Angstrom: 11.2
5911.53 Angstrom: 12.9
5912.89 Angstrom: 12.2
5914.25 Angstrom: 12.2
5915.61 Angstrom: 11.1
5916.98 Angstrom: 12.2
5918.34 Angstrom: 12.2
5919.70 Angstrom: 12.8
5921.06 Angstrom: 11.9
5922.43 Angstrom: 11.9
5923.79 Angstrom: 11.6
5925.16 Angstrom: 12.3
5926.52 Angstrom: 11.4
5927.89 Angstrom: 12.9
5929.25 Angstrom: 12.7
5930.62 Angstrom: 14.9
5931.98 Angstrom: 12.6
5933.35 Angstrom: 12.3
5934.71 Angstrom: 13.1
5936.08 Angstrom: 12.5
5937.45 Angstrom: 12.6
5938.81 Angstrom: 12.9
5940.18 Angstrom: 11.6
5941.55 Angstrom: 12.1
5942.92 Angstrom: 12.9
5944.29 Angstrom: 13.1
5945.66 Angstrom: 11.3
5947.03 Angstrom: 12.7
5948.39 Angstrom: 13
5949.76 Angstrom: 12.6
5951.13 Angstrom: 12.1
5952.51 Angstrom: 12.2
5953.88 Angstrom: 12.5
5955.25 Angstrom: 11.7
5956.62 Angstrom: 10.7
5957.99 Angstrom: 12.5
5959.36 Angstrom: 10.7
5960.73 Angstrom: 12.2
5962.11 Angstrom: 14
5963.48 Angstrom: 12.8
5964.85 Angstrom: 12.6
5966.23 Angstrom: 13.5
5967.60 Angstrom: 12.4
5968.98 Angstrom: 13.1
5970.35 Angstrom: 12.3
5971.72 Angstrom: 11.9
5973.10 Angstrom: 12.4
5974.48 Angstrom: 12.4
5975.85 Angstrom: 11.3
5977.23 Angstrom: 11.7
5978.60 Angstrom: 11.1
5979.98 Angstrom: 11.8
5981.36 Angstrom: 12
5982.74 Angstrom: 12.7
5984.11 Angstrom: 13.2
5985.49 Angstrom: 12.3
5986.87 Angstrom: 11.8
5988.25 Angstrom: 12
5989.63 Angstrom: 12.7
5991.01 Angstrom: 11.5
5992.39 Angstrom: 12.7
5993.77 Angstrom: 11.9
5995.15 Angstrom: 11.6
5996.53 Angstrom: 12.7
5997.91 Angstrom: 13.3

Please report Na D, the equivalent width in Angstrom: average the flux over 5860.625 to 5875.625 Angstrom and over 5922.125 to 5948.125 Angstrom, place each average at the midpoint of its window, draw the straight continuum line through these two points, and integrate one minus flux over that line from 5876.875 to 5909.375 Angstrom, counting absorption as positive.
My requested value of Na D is 5.42 Angstrom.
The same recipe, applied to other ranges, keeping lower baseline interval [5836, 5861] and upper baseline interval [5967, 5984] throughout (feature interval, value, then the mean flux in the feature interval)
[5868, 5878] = 0.6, 11.6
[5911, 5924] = 0.1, 12.1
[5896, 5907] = 2.1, 9.94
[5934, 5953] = -0.5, 12.5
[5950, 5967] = -0.2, 12.3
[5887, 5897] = 2.8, 8.8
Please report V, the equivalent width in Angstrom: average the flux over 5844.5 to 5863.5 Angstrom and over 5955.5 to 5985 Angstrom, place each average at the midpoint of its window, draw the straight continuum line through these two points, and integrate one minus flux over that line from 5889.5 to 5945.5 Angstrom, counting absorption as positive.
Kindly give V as 3.9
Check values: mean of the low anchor 12.3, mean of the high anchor 12.2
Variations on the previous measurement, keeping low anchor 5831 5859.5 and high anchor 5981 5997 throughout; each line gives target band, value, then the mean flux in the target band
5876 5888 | 1.6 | 10.7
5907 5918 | 0.4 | 11.9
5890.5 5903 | 3.2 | 9.21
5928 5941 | -0.5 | 12.8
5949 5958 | 0.2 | 12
